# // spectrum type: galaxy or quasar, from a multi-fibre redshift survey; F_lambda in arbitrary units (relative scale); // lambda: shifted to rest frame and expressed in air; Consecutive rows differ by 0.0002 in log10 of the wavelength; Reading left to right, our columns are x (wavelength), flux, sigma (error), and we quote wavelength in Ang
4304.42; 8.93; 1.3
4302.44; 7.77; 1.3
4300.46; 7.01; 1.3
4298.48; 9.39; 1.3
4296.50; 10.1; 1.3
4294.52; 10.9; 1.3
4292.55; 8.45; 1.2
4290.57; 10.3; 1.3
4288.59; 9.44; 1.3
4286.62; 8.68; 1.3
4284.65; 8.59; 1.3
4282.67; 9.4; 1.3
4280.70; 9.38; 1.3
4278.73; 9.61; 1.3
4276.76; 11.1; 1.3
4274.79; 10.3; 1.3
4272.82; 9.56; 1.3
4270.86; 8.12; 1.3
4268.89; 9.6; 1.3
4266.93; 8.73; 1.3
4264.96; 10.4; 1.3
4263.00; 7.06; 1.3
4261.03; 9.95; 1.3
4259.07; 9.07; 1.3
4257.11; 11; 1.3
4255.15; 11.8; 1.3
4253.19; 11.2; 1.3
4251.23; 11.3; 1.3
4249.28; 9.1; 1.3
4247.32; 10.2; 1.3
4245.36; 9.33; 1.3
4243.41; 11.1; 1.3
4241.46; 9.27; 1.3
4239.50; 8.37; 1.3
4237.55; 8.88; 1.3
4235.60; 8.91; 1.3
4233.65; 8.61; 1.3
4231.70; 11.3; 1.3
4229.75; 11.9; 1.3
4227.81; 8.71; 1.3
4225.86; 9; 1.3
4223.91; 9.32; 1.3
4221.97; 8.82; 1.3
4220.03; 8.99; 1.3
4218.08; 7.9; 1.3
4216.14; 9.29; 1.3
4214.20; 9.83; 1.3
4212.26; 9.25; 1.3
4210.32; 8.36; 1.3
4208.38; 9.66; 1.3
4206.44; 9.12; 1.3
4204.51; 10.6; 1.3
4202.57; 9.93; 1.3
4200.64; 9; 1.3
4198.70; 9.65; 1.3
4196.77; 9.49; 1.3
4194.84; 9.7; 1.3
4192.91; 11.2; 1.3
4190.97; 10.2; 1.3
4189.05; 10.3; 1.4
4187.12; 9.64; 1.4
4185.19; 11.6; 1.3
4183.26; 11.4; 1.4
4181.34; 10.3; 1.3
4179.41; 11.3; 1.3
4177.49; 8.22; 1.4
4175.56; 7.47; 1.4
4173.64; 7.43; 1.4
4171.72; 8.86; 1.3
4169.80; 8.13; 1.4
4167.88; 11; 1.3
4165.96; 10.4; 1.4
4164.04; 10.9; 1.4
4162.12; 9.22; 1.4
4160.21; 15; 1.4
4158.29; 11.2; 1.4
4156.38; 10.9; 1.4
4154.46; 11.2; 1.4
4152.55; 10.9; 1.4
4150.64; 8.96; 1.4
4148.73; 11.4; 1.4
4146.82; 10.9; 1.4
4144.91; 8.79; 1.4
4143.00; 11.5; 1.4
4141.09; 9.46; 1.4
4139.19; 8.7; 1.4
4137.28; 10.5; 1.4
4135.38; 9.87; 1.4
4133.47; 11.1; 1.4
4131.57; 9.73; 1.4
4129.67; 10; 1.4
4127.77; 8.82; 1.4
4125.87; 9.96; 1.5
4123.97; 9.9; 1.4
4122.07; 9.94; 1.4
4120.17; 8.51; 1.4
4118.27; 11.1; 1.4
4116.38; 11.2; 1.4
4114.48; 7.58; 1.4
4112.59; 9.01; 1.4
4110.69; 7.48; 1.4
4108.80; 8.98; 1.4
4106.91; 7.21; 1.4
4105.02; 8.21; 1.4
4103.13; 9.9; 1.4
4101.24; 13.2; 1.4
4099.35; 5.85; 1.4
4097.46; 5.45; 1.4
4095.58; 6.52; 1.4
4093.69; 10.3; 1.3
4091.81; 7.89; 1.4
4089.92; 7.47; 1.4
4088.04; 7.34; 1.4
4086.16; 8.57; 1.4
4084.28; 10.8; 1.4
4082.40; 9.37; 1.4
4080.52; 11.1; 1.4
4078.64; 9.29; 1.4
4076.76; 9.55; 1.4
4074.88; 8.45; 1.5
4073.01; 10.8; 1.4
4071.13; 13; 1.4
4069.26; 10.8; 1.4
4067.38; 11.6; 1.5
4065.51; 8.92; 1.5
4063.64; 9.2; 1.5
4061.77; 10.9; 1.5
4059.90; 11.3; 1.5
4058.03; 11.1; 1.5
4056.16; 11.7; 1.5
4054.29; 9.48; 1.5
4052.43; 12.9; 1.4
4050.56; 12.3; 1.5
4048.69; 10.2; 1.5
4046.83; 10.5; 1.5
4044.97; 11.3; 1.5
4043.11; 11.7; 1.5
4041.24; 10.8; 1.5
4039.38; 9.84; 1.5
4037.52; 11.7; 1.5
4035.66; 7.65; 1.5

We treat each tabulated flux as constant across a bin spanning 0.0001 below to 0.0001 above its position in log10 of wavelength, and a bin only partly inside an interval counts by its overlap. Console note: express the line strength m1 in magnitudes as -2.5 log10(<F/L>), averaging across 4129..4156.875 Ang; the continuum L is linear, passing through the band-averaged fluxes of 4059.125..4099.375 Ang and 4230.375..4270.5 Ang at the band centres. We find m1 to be -0.082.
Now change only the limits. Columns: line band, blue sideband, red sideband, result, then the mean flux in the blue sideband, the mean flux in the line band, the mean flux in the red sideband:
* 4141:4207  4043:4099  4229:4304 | -0.05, 9.92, 10.2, 9.6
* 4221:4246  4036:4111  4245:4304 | 0.01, 9.82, 9.51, 9.56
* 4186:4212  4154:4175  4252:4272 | 0.04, 10.3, 9.75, 9.71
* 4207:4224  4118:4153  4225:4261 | 0.11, 9.97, 9.03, 9.95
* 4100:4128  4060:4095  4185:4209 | 0.05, 9.74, 9.38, 9.96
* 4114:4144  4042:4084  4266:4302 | 0.04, 10.7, 9.9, 9.35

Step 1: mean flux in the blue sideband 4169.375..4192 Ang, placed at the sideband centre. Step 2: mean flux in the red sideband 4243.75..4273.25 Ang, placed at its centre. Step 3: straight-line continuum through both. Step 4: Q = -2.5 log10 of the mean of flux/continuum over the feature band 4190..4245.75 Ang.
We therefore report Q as 0.02 mag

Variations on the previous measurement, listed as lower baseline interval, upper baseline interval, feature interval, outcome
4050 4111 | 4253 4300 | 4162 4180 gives 0.04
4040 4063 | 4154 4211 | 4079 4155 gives 0.13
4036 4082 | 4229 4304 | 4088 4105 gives 0.26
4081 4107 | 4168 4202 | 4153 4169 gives -0.19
